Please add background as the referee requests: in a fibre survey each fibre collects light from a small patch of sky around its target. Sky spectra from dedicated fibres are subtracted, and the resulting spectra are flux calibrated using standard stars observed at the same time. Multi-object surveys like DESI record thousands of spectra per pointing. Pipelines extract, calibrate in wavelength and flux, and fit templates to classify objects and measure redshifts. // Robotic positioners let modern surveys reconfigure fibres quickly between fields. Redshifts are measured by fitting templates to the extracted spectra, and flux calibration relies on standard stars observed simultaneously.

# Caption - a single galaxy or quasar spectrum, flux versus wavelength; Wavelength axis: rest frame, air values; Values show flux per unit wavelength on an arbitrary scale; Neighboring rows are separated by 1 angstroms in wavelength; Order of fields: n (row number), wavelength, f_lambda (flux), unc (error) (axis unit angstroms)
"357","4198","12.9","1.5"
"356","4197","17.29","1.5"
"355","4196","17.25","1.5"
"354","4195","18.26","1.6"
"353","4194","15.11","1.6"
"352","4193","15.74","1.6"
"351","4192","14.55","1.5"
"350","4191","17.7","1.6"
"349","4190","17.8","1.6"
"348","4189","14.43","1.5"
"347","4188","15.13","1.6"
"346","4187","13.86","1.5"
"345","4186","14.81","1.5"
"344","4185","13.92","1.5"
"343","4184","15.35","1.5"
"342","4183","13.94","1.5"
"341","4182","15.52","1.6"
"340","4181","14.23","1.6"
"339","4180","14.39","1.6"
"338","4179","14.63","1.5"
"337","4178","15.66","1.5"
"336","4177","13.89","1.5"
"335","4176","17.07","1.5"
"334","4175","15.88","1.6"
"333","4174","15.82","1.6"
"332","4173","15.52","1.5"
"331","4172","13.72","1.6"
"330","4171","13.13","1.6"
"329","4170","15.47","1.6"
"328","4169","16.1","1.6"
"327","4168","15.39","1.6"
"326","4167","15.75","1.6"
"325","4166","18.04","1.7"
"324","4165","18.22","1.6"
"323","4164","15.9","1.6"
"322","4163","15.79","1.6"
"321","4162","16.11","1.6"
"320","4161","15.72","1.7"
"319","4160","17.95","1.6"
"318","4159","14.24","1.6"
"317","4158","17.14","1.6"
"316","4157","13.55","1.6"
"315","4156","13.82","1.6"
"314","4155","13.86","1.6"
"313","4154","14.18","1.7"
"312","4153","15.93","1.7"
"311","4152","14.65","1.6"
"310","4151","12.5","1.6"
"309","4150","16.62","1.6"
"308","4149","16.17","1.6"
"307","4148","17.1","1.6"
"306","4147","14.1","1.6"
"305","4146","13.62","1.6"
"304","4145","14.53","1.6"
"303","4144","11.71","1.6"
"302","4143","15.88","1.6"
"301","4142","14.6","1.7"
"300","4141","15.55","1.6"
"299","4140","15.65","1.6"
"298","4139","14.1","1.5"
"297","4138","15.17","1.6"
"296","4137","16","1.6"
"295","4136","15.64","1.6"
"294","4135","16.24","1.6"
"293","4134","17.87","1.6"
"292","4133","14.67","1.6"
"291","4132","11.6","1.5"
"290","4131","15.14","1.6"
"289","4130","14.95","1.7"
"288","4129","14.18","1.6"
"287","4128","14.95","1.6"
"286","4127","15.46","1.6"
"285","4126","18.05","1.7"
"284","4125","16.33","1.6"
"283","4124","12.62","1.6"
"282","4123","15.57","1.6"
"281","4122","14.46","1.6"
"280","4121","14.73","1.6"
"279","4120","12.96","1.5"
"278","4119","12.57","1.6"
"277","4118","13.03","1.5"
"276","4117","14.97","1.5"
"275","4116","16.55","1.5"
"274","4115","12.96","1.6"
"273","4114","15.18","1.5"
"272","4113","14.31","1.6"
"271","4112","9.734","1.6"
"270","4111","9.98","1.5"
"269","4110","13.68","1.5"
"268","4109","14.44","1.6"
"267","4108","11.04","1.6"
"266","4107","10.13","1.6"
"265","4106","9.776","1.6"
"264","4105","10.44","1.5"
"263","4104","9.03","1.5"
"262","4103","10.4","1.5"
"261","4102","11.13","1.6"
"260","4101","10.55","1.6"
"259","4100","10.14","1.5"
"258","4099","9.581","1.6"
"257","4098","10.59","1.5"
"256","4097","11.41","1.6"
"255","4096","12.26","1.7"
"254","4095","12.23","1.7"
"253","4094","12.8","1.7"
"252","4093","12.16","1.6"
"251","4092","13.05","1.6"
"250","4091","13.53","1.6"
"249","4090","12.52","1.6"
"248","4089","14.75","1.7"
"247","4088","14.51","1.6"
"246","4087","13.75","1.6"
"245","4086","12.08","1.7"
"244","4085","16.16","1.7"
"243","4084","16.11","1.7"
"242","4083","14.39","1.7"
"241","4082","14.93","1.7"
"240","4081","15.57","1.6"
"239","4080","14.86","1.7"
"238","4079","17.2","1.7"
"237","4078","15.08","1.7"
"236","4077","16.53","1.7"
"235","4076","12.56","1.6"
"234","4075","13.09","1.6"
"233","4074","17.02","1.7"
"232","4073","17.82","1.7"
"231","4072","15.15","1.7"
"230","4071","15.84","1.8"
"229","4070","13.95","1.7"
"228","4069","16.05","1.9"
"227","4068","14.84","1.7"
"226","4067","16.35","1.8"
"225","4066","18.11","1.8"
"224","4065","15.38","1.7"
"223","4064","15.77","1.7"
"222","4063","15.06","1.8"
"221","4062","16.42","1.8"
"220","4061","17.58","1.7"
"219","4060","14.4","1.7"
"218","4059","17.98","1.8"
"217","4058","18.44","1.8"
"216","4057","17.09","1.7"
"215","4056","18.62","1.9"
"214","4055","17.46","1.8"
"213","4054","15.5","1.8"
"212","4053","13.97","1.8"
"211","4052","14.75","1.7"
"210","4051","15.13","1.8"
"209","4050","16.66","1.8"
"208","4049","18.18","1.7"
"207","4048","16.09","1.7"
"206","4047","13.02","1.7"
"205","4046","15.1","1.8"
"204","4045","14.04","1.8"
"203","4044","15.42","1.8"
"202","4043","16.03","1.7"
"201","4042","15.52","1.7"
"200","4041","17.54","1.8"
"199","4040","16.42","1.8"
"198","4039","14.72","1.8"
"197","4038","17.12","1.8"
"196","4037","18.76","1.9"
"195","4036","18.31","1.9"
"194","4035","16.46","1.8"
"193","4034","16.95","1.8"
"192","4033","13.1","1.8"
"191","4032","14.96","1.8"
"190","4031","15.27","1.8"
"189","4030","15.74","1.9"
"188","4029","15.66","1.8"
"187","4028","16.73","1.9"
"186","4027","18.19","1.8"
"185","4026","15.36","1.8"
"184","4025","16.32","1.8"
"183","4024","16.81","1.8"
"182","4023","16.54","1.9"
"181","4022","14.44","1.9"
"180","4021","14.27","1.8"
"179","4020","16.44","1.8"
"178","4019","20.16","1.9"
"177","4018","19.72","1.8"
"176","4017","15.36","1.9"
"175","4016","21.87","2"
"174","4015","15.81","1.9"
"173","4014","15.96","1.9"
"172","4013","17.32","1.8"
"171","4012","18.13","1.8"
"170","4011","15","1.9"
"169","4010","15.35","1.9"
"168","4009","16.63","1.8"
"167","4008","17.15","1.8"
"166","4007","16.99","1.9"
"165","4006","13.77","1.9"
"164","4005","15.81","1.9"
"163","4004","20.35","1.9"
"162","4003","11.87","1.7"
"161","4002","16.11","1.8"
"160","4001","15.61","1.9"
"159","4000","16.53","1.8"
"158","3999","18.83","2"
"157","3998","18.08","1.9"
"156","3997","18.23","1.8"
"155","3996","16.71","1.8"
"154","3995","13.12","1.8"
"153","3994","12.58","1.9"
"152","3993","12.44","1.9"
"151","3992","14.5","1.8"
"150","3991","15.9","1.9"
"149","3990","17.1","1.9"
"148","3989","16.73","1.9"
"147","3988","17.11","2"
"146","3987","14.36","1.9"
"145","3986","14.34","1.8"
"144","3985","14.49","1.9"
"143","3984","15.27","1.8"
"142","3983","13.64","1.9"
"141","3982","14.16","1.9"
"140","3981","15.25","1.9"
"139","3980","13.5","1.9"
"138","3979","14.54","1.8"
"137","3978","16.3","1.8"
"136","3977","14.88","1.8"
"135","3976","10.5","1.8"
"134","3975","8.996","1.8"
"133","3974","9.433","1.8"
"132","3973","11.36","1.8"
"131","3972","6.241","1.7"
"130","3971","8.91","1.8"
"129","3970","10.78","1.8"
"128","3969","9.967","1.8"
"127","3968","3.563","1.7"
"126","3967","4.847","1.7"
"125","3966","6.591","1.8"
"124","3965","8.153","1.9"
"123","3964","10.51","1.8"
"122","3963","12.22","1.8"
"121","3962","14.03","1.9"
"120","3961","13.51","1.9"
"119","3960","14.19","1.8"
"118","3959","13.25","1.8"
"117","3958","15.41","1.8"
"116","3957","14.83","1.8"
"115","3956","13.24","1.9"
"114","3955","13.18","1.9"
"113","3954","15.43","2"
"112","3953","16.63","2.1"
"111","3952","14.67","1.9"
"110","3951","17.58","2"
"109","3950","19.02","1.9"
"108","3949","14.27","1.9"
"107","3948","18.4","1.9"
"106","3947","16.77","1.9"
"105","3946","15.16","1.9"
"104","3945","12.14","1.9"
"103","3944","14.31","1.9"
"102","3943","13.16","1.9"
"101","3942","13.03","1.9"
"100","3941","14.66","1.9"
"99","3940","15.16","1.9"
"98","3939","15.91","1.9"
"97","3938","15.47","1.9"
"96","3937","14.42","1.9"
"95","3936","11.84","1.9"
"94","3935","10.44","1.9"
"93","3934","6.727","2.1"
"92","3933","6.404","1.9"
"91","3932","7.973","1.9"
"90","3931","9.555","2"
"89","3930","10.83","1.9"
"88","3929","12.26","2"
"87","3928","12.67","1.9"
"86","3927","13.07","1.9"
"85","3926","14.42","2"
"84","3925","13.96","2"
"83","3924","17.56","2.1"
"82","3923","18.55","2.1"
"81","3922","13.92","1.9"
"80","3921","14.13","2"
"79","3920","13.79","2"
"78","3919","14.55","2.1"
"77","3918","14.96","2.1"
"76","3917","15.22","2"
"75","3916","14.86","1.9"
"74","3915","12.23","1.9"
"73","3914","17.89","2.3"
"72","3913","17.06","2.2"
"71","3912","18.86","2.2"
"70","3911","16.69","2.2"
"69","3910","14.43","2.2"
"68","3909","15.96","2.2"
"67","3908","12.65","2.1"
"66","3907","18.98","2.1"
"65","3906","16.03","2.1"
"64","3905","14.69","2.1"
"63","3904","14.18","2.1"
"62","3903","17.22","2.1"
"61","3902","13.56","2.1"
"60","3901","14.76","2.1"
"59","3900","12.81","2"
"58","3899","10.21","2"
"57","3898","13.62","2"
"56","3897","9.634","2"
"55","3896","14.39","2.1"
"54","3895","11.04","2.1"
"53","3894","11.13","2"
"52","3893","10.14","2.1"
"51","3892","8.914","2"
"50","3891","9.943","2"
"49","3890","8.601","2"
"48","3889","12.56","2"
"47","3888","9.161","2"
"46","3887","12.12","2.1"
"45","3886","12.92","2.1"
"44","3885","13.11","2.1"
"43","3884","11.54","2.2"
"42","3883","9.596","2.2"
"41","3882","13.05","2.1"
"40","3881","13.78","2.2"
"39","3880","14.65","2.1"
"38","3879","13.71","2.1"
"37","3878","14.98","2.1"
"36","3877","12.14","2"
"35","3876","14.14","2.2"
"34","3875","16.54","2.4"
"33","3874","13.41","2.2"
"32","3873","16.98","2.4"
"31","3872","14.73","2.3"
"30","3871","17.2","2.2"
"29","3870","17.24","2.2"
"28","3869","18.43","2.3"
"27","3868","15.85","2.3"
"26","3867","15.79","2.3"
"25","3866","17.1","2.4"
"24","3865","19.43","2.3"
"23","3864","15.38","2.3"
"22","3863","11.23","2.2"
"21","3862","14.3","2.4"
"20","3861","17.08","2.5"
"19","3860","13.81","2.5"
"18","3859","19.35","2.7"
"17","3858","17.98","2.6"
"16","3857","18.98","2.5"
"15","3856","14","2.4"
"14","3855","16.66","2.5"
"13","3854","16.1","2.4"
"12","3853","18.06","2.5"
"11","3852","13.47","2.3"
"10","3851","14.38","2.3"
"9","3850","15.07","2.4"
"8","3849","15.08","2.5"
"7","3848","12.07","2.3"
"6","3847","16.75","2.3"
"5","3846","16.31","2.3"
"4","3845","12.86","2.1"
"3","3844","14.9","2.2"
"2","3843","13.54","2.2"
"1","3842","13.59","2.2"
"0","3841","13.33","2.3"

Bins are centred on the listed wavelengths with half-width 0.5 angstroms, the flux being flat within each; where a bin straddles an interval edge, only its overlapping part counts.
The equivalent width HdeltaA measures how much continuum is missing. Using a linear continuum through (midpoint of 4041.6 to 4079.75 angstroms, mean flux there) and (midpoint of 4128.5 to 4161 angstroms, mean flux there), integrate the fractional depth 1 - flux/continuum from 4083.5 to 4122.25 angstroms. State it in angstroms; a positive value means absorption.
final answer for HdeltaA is 7.2 angstroms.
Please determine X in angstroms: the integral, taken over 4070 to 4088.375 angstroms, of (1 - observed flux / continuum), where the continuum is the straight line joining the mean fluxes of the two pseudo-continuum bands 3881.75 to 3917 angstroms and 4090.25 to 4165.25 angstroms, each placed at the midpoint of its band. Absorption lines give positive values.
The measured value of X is -1.8 angstroms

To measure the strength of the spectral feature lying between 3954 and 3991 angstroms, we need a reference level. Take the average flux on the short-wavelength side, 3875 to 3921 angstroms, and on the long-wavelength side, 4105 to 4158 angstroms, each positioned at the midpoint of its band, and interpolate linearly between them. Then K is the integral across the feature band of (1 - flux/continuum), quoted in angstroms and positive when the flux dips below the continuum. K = 3.5 angstroms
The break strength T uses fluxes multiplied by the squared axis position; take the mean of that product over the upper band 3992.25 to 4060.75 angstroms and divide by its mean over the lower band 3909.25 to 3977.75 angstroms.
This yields 1.3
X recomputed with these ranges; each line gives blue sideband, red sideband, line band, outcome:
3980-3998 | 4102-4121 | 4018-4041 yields -3.6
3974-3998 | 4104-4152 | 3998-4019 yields -3.4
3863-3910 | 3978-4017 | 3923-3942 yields 2.6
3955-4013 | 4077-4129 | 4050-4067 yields -3.7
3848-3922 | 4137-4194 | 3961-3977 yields 5.7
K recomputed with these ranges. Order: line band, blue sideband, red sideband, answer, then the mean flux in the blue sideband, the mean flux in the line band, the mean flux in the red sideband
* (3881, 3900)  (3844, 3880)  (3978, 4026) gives 5.28 angstroms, 15.6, 11.3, 16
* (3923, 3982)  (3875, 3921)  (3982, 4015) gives 8.15 angstroms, 13.5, 12.7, 15.8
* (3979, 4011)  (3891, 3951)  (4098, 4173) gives -3.60 angstroms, 13.8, 15.5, 14.2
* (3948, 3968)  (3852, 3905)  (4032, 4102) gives 1.89 angstroms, 14.1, 13.1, 15.1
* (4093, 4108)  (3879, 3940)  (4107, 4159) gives 3.66 angstroms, 13.2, 10.8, 14.5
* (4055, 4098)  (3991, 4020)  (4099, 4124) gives -4.16 angstroms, 16.4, 15.1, 12.4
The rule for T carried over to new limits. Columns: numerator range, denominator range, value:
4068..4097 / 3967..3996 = 1.19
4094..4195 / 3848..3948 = 1.15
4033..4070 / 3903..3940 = 1.23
